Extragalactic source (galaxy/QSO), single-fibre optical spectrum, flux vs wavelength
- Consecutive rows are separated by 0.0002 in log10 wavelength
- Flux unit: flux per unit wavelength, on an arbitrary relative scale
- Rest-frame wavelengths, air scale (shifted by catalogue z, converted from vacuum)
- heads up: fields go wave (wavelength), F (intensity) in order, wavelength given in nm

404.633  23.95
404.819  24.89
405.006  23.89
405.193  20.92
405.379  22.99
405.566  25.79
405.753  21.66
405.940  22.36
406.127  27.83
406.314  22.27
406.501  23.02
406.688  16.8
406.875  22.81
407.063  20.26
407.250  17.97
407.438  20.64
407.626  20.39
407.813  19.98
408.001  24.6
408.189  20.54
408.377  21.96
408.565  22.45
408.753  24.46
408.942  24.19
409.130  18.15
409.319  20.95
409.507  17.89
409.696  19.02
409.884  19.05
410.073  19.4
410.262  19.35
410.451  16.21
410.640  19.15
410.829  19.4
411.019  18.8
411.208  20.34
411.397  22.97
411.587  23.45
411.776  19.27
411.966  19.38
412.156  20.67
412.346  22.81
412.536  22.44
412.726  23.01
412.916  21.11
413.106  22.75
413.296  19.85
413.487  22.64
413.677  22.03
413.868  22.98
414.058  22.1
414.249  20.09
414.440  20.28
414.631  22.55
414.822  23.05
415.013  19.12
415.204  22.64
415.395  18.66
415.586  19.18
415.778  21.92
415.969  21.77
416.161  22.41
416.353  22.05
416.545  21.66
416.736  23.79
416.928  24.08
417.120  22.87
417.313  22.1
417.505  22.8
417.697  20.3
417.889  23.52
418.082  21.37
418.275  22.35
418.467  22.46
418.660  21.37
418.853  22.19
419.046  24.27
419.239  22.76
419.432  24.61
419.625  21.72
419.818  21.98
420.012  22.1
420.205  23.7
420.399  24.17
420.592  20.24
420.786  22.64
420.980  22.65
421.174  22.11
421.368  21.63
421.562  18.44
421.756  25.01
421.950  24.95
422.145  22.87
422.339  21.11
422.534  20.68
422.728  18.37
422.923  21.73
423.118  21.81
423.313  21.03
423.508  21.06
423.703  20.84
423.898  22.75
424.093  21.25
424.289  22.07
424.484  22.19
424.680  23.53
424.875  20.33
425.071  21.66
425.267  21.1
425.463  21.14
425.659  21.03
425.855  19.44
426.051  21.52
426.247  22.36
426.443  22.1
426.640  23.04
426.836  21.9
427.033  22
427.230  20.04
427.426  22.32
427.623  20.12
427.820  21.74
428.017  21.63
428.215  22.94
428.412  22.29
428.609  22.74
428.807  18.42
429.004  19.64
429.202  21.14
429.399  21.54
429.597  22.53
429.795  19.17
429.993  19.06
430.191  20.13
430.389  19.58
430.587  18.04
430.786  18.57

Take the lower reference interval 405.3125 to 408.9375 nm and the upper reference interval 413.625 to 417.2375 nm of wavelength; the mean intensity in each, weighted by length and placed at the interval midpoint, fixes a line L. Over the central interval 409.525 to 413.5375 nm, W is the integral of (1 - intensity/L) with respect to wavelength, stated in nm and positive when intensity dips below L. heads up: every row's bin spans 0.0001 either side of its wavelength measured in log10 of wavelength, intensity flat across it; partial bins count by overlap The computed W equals 0.26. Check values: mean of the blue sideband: 22.1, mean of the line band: 20.5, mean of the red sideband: 21.7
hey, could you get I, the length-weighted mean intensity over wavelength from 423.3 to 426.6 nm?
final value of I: 21.5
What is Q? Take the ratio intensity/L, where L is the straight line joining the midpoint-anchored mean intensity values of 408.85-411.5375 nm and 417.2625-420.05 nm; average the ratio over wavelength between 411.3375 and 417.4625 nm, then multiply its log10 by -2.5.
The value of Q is -0.04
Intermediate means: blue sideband 19.7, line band 21.7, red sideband 22.4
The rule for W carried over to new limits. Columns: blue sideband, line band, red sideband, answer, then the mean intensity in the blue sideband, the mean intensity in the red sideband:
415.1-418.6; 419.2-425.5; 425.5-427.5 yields -0.058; 22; 21.6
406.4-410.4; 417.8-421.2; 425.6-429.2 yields -0.242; 20.6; 21.4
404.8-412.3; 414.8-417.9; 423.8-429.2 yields -0.075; 21.1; 21.5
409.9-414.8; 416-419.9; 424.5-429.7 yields -0.256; 20.9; 21.5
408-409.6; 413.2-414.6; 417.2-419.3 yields 0.030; 21.5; 22.3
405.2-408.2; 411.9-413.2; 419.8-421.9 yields 0.016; 21.9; 22.3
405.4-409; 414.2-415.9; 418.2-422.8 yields 0.103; 22.1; 22.3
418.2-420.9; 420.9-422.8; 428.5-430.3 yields 0.026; 22.6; 20.5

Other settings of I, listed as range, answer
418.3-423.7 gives 22.1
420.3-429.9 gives 21.6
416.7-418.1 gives 22.6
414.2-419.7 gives 22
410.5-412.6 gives 20.7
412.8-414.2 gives 21.9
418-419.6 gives 22.6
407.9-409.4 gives 22.2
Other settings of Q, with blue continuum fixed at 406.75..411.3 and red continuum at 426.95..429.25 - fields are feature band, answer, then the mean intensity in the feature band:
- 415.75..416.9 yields -0.088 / 22.4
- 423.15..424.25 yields -0.021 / 21.4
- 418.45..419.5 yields -0.106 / 22.9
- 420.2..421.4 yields -0.076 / 22.4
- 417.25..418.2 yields -0.066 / 22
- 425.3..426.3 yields 0.004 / 21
